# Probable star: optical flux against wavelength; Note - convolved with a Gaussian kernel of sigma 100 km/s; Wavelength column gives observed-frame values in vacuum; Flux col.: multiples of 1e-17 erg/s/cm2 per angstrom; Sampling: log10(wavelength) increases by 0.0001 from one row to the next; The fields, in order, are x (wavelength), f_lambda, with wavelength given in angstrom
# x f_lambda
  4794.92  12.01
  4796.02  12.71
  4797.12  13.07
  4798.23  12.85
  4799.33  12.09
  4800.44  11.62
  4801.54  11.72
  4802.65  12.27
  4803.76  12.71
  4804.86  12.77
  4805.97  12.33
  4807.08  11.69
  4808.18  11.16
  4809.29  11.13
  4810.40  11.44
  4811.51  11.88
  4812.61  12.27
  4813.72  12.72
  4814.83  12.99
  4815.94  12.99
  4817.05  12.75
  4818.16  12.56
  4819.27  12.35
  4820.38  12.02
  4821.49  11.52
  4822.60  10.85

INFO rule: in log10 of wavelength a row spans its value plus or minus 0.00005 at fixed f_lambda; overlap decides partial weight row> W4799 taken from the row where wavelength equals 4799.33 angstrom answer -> 12.09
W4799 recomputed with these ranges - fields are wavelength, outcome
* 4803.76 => 12.71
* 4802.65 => 12.27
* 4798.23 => 12.85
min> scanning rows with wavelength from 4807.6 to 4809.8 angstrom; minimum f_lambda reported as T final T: 11.13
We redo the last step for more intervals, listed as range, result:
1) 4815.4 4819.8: 12.35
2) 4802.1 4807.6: 11.69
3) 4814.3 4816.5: 12.99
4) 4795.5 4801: 11.62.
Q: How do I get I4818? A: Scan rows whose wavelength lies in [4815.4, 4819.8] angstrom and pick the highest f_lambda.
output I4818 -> 12.99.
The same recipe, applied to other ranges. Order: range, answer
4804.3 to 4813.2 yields 12.77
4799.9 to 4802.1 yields 11.72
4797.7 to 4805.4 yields 12.85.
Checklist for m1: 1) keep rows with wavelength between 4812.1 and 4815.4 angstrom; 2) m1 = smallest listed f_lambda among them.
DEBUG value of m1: 12.27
